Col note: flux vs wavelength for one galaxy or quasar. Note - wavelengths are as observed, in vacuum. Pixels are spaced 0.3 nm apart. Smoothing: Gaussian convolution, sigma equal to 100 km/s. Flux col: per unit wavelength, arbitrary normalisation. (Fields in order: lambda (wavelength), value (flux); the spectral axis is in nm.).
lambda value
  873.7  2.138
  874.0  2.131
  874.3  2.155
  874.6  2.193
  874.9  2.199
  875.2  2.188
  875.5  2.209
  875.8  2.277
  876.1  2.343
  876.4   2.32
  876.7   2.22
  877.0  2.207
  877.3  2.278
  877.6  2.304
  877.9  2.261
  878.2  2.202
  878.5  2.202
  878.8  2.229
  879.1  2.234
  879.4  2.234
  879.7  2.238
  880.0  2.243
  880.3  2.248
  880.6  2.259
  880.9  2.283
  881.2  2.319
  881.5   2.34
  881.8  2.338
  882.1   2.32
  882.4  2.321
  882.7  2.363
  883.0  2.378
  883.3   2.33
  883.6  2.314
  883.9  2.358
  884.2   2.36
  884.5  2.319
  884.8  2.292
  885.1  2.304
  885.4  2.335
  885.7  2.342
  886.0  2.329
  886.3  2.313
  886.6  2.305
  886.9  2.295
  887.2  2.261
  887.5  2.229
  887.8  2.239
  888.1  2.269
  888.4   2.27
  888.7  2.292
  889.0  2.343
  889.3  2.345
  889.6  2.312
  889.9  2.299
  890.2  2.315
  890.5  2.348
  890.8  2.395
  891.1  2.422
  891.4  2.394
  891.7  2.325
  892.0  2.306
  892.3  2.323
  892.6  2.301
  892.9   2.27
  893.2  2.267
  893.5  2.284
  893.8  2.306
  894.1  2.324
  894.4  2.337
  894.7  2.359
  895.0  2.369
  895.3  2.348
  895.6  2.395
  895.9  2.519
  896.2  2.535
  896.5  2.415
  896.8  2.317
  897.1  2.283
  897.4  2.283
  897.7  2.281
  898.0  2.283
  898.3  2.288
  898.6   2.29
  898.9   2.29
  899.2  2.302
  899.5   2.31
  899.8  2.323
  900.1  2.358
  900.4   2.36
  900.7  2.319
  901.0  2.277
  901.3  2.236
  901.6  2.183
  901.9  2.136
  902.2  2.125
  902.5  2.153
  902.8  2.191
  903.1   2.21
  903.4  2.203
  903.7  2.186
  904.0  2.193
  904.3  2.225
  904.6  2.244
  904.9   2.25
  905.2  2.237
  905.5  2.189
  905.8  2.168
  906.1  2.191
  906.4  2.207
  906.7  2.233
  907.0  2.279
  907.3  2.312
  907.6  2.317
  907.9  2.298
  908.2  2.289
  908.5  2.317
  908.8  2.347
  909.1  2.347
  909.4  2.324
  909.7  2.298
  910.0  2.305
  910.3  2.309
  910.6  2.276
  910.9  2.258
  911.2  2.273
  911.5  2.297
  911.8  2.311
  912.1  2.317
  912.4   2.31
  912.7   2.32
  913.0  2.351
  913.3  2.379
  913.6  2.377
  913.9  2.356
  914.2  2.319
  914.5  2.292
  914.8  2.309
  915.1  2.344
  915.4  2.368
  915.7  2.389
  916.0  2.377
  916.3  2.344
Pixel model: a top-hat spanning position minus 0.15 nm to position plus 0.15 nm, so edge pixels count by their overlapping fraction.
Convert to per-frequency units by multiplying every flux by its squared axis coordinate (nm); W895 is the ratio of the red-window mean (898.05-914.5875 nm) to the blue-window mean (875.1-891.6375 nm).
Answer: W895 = 1.04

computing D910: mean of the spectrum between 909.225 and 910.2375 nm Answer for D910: 2.31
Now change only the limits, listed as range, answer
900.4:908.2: 2.23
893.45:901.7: 2.33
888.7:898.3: 2.34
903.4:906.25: 2.21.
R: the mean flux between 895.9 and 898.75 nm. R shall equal 2.34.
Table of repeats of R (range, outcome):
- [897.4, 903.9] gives 2.25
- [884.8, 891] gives 2.31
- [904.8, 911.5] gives 2.27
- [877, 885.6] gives 2.29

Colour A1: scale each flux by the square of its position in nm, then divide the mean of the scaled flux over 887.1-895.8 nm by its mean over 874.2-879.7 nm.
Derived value 1.07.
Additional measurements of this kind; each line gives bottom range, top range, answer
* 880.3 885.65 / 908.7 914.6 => 1.06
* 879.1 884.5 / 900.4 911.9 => 1.03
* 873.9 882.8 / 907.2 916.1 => 1.11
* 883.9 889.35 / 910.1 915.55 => 1.07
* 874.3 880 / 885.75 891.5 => 1.06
